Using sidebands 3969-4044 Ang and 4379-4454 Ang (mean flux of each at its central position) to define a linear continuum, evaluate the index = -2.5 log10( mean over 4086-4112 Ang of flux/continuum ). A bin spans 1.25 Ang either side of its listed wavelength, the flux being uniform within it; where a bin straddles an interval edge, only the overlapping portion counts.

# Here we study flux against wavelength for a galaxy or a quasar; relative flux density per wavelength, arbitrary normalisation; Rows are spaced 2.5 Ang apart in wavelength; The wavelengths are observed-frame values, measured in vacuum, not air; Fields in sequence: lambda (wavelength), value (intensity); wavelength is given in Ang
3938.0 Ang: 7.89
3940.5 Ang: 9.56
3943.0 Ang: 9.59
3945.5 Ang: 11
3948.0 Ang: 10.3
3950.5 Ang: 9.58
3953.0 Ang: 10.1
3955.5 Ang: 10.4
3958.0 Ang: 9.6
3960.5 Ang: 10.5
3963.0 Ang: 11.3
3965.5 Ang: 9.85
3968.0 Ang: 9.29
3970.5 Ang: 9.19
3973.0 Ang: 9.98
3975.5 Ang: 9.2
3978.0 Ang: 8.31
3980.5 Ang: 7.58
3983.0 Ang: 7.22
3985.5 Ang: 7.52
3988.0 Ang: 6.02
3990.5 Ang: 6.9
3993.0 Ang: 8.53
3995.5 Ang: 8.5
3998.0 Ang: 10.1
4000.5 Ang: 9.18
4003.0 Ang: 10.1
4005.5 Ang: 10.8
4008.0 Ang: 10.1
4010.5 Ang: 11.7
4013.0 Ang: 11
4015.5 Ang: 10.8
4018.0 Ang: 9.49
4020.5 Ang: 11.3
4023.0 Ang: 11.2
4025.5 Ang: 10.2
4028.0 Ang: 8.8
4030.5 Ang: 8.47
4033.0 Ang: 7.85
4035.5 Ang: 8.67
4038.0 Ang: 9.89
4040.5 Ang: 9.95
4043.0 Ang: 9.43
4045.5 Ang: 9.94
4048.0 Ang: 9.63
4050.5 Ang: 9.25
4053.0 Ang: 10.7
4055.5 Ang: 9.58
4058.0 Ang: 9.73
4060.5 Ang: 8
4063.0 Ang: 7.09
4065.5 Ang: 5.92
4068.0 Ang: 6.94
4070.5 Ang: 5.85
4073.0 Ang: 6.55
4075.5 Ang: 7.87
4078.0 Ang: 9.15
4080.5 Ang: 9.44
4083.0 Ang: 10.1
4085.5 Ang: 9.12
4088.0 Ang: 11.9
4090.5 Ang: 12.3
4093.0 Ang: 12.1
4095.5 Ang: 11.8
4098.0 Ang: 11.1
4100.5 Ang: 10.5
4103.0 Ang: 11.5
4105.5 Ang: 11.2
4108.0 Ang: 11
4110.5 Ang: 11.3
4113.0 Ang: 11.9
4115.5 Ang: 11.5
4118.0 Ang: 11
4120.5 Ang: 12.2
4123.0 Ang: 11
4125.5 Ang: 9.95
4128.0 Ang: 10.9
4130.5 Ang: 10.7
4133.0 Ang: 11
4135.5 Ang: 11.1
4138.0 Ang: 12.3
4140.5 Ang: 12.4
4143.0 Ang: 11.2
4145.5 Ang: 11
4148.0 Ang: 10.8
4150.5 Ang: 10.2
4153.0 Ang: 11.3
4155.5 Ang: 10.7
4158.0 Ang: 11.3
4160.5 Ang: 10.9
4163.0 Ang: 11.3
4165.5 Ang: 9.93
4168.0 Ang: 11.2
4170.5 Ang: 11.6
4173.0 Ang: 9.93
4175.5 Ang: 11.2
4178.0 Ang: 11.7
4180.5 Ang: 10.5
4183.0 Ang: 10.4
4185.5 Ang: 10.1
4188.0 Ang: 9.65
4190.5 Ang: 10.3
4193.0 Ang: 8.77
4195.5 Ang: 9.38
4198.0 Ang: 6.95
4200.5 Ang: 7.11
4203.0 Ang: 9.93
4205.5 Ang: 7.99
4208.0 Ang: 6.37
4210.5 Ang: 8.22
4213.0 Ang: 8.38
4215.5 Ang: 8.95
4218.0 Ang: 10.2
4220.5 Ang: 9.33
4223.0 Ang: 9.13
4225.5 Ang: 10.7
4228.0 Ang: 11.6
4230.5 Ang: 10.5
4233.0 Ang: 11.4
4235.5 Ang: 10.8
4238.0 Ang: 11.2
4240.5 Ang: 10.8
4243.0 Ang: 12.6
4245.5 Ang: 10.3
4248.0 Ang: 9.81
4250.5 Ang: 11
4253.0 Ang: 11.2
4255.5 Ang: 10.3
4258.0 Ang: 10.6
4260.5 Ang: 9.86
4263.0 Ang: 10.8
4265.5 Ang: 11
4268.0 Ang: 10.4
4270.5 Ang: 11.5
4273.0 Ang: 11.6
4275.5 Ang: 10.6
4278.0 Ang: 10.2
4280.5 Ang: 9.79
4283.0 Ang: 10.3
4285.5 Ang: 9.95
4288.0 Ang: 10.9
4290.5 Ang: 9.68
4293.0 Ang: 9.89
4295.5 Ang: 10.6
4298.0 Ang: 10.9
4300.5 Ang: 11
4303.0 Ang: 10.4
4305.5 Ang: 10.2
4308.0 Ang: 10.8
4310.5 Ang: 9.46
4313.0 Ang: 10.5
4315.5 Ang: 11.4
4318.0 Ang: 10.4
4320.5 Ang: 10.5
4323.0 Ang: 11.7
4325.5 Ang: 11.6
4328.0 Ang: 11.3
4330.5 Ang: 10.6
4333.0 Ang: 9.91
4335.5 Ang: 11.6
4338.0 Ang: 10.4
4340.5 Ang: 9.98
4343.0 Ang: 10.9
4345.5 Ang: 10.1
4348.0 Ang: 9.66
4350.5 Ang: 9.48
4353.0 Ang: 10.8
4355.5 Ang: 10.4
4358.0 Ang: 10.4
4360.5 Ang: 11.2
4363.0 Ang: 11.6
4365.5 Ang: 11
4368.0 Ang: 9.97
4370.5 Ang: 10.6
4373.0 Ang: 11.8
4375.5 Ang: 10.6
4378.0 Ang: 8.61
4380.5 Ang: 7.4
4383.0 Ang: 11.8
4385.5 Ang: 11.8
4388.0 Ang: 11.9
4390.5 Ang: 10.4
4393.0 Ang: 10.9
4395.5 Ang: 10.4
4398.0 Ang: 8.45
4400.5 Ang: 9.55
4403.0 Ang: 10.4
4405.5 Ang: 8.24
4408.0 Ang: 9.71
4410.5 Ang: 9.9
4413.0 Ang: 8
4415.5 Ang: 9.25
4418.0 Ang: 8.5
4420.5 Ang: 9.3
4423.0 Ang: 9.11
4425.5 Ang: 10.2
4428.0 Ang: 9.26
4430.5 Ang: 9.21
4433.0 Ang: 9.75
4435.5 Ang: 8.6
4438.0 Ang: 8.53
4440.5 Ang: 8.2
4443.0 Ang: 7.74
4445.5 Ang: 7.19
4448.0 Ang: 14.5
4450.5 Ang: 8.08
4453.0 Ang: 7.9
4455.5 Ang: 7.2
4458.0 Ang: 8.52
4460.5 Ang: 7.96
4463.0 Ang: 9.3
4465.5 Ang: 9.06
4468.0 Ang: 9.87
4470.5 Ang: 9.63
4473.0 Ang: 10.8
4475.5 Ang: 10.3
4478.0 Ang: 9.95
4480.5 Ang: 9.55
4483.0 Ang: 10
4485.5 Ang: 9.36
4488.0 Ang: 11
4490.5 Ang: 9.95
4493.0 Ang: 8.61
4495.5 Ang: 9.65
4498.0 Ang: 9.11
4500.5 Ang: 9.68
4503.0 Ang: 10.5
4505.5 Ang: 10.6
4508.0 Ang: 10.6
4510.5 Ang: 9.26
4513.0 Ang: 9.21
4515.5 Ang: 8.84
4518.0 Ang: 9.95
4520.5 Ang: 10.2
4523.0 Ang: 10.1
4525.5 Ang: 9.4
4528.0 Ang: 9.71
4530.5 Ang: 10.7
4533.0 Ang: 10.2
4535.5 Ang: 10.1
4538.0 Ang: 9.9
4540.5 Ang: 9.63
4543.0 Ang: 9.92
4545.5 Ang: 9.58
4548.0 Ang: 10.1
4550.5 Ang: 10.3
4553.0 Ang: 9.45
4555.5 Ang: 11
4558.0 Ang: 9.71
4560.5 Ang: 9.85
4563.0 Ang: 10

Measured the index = -0.22 mag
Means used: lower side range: 9.27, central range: 11.4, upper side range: 9.47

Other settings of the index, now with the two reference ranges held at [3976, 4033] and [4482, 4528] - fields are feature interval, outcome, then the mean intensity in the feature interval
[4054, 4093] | 0.07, 8.76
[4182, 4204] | 0.03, 9.15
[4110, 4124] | -0.22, 11.5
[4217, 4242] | -0.12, 10.6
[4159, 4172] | -0.17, 11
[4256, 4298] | -0.10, 10.5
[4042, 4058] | -0.05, 9.76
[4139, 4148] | -0.22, 11.5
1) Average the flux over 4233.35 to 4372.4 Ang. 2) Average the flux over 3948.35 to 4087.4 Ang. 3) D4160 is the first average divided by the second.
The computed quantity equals 1.16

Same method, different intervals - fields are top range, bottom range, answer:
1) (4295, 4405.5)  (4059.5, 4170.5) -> 1.01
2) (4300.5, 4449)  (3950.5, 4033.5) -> 1.07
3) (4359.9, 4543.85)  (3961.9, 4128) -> 1.01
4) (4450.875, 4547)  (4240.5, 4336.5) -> 0.90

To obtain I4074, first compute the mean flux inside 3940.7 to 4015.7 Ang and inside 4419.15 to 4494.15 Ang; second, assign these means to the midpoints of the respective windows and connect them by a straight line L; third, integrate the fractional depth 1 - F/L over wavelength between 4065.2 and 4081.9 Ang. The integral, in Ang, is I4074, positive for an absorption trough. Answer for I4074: 3.4 Ang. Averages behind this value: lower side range 9.46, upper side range 9.29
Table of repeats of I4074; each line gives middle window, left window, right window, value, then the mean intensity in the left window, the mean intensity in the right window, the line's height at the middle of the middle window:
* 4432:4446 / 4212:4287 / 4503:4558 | 2.43 Ang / 10.5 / 9.95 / 10.1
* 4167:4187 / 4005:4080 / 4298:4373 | -1.95 Ang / 9.18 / 10.6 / 9.85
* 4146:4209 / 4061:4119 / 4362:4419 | -0.68 Ang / 9.85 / 10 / 9.9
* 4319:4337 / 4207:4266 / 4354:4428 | -1.61 Ang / 10.2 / 10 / 10.1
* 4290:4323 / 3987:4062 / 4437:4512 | -3.64 Ang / 9.53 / 9.42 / 9.46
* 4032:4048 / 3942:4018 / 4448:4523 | 0.25 Ang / 9.47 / 9.56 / 9.49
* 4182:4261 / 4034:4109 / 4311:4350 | 2.97 Ang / 9.53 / 10.7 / 10.2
